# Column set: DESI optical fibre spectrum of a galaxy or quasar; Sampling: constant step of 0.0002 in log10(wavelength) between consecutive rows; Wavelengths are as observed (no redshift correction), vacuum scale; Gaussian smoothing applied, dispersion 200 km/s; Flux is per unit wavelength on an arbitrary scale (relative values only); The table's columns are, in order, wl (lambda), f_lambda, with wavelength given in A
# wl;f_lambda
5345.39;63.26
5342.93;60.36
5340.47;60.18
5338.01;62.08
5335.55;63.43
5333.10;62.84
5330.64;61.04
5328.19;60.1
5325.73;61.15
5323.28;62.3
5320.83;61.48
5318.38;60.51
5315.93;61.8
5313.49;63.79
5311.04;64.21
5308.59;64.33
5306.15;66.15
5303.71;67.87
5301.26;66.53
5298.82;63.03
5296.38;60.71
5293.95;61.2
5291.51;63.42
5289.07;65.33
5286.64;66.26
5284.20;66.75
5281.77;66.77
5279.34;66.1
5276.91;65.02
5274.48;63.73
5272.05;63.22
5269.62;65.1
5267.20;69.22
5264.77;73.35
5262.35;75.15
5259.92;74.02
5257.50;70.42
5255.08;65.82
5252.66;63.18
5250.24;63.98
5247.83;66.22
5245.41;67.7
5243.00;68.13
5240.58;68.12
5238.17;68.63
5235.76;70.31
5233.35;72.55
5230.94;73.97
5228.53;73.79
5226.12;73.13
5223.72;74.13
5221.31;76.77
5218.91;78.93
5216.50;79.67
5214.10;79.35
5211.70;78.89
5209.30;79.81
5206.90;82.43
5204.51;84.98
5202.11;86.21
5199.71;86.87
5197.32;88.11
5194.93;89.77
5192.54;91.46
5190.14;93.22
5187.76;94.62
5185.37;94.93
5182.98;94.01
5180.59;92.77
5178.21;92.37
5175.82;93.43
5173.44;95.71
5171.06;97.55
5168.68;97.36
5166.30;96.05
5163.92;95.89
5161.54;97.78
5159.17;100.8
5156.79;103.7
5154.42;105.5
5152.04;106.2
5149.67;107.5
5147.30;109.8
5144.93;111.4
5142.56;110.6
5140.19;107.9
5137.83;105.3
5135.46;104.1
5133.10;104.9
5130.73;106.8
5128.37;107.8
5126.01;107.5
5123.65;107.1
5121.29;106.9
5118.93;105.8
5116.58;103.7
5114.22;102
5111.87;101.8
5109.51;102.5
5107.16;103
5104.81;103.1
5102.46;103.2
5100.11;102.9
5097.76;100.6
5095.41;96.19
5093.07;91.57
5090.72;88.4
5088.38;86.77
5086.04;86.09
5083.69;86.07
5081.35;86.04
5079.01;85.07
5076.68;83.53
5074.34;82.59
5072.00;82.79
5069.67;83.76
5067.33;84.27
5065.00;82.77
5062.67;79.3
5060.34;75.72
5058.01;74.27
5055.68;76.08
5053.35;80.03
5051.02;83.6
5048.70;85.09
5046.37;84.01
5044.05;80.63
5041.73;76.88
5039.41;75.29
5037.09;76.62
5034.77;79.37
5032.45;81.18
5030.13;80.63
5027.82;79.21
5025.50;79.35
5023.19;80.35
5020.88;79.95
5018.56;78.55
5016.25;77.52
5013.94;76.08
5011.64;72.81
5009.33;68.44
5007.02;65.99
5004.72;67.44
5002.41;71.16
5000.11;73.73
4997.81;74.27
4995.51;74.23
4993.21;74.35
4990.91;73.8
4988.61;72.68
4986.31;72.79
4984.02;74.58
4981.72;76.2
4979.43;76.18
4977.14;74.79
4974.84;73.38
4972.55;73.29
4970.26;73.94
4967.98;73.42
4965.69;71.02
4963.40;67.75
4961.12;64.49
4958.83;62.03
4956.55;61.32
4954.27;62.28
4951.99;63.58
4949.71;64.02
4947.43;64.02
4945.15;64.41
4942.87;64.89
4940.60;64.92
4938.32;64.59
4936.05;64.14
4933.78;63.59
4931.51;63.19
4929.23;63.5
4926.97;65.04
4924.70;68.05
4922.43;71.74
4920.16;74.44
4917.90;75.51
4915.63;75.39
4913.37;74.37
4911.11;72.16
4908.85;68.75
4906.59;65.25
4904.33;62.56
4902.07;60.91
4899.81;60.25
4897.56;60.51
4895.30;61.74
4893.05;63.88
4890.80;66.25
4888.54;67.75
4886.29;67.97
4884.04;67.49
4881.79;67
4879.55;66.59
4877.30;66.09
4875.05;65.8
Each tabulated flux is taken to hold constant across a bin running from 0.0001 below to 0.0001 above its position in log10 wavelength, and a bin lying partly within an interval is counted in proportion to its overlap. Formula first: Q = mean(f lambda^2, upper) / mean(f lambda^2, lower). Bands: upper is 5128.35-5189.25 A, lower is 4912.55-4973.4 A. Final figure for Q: 1.64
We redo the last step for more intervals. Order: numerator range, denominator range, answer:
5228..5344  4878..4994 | 1.11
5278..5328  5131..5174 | 0.65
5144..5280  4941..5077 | 1.20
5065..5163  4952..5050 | 1.40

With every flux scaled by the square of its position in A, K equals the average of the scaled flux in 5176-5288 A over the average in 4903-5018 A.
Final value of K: 1.21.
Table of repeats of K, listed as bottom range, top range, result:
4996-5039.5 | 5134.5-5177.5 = 1.43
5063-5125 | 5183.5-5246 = 0.89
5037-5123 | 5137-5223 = 1.09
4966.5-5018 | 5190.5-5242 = 1.18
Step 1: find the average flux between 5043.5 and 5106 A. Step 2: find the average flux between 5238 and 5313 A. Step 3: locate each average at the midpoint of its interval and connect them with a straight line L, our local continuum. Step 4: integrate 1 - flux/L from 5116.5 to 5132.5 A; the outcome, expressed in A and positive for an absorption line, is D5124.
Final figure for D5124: -4.9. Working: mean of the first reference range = 86.5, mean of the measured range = 107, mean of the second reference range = 66.4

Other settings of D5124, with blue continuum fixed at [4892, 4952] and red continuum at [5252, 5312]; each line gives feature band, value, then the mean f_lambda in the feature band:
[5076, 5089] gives -3.81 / 85.6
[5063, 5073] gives -2.54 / 83.1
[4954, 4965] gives 0.37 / 64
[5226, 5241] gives -1.19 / 71.6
